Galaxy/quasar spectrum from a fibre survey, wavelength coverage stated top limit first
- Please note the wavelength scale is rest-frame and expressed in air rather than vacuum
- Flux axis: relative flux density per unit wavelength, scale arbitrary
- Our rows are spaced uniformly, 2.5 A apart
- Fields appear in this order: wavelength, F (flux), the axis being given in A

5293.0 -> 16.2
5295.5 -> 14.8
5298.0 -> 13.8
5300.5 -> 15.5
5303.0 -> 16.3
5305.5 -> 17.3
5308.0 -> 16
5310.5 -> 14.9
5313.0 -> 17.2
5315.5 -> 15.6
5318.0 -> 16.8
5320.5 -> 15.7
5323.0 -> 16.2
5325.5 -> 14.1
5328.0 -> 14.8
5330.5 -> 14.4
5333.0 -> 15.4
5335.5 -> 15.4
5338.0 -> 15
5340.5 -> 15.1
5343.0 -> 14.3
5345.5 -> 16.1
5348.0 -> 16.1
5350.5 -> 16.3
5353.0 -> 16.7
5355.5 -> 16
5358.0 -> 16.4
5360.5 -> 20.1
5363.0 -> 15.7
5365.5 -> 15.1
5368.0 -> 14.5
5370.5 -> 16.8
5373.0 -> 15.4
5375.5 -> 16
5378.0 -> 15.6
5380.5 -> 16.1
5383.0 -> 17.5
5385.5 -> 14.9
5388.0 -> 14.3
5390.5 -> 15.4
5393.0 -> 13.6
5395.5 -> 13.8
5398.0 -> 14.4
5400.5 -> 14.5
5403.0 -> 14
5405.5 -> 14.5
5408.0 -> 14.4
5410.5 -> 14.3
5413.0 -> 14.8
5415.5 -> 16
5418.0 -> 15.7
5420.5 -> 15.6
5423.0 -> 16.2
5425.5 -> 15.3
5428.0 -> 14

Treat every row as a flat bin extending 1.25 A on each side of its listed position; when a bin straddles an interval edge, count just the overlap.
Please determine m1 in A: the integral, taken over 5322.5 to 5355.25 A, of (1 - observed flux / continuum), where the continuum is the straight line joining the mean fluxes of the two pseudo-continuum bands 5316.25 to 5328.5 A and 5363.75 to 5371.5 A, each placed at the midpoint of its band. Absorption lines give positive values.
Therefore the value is 0.30 A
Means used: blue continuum 15.6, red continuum 15.4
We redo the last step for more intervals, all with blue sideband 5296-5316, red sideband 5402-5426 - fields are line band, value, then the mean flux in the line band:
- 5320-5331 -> 0.4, 15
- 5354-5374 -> -1.1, 16.3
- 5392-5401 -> 0.7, 14.1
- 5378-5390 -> -0.3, 15.7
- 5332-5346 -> 0.4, 15.2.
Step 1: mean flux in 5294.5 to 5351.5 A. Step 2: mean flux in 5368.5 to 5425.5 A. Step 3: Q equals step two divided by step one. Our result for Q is 1.0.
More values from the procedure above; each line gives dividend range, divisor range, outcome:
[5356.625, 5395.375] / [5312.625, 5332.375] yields 1.02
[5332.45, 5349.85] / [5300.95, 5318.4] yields 0.95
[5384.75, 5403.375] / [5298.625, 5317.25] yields 0.89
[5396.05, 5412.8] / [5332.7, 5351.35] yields 0.93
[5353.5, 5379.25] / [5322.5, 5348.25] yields 1.07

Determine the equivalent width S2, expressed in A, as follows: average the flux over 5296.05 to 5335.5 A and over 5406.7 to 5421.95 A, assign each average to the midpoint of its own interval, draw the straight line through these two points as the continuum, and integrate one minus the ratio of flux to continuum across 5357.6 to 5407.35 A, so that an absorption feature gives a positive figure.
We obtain -0.4 A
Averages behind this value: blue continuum 15.6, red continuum 15.1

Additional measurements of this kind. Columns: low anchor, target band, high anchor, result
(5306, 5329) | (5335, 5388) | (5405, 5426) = -1.4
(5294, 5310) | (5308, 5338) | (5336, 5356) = 0.3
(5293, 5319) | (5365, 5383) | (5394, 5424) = -0.7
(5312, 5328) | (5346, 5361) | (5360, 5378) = -0.7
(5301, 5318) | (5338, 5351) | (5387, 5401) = 0.0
